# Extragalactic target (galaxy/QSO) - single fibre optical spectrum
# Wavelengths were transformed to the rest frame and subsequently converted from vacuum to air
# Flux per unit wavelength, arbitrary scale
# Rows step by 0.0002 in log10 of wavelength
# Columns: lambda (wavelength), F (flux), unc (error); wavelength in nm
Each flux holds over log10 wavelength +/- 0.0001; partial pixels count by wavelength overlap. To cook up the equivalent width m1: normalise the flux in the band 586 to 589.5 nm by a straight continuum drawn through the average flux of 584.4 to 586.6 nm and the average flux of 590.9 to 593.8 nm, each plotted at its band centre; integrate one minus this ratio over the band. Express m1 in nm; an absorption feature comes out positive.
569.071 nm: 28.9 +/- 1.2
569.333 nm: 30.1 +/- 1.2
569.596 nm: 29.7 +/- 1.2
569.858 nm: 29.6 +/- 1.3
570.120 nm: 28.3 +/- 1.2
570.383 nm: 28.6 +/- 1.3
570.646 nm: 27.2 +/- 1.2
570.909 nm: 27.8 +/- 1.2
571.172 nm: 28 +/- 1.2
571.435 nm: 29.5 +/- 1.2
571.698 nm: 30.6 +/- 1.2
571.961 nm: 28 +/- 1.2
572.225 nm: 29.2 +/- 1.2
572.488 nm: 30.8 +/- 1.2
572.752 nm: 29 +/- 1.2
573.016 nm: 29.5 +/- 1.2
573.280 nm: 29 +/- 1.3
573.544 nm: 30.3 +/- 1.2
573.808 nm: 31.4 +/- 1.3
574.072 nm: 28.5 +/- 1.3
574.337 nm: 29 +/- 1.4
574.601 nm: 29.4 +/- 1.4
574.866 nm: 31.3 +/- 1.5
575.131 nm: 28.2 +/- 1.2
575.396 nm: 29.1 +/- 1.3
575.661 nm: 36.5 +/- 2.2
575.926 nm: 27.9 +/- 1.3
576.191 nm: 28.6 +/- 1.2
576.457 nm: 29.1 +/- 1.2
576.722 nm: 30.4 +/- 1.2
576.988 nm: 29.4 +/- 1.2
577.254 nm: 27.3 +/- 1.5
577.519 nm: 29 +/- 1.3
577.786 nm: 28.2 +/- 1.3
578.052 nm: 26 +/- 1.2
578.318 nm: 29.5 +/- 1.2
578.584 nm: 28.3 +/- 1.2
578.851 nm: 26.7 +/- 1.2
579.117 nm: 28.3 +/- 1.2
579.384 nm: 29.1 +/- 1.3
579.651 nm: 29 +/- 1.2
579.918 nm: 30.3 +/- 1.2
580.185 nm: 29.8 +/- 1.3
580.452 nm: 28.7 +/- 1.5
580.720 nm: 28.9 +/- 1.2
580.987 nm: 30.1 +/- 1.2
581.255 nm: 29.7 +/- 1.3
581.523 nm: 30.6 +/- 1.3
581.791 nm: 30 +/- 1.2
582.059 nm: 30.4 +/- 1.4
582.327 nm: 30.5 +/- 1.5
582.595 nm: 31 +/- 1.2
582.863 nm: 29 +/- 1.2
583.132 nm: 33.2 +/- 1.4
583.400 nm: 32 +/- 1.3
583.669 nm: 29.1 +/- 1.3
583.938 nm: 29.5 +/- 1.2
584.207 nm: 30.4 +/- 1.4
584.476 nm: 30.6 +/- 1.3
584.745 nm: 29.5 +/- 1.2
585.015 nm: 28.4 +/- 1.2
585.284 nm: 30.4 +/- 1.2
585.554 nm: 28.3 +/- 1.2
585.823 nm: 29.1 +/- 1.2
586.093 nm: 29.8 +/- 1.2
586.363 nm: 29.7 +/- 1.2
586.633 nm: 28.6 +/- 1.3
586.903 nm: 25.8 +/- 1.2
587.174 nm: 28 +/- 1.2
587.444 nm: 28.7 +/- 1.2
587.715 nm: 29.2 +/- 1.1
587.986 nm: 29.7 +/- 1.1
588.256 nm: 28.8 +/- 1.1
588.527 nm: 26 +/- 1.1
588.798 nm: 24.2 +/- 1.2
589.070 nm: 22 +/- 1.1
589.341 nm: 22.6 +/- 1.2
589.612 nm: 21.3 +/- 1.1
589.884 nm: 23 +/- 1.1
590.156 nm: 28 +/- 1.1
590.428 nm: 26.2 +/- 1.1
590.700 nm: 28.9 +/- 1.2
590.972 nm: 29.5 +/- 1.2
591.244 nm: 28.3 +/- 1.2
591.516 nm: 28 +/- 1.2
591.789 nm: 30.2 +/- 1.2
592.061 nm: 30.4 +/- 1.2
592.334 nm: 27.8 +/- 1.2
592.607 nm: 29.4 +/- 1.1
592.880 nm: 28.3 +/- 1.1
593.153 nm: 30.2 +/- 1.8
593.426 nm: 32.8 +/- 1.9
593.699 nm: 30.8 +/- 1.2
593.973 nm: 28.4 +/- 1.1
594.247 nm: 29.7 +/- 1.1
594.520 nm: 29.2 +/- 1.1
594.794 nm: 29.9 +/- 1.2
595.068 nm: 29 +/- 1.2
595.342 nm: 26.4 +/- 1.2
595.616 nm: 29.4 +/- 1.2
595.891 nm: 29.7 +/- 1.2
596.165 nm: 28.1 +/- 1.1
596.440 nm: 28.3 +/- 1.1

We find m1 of 0.28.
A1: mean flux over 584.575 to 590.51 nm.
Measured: 27.2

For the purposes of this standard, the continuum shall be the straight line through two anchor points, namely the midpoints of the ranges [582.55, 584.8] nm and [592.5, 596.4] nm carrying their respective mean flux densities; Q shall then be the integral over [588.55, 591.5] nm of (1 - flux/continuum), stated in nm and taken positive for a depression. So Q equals 0.42 nm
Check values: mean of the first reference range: 30.5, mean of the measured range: 25.5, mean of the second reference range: 29.4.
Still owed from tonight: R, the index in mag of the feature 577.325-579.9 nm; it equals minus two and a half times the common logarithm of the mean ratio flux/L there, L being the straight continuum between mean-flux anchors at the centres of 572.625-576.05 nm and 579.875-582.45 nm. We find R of 0.06 mag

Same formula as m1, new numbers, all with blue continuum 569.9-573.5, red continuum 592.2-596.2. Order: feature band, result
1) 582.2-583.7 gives -0.09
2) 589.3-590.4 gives 0.19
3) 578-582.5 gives -0.03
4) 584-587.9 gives 0.02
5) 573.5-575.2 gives -0.05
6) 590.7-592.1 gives 0.00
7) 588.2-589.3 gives 0.17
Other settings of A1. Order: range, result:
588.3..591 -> 25.1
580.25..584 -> 30.2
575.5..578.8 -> 29.1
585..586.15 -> 29.3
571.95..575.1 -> 29.6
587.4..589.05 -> 27.3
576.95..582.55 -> 29.1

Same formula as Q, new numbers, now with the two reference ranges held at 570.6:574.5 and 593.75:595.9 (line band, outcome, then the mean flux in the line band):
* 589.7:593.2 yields 0.10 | 28.2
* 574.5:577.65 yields -0.05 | 29.7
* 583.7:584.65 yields -0.03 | 30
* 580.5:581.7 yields -0.03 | 29.7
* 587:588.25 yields 0.01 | 28.8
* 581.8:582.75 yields -0.05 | 30.5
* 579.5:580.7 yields -0.01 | 29.4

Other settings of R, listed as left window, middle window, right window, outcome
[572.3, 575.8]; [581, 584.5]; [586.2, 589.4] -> -0.08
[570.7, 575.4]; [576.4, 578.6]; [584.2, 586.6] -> 0.03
